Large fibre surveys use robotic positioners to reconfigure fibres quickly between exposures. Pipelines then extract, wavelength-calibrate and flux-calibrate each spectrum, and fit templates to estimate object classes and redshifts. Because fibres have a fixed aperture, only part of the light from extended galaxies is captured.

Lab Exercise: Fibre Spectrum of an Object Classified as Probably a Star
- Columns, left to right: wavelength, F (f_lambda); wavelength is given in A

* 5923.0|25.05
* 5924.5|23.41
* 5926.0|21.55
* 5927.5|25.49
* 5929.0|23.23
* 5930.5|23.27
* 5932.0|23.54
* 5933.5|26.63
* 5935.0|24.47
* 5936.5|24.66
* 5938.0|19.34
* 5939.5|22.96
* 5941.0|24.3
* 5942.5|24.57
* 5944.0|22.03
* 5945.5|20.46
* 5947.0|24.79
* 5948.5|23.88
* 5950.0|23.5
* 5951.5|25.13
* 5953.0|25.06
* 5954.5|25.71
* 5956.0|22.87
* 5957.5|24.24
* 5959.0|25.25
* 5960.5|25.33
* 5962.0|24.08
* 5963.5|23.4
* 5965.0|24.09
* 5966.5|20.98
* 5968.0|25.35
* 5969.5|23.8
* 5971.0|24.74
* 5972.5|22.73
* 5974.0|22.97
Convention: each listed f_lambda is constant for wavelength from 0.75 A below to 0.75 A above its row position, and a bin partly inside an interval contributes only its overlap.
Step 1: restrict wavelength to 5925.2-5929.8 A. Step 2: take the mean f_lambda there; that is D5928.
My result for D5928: 23.4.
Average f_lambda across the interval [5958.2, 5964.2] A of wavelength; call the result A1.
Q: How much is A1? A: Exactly 24.5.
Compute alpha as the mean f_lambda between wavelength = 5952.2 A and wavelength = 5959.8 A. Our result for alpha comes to 24.6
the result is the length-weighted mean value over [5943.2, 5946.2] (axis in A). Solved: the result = 21.3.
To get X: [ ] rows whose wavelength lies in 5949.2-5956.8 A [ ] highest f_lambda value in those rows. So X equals 25.71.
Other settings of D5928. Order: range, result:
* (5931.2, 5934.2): 25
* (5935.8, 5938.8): 22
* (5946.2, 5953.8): 24.5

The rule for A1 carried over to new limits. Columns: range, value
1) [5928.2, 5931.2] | 23.3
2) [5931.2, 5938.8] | 23.7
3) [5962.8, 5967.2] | 22.8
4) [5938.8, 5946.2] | 22.9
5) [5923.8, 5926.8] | 22.5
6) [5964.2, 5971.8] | 23.8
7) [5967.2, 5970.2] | 24.5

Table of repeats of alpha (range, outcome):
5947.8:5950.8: 23.7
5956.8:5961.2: 24.9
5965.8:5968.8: 23.2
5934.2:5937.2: 24.6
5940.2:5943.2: 24.4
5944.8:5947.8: 22.7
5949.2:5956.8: 24.4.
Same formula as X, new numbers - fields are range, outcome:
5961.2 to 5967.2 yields 24.09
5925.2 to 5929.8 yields 25.49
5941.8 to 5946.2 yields 24.57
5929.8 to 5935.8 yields 26.63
